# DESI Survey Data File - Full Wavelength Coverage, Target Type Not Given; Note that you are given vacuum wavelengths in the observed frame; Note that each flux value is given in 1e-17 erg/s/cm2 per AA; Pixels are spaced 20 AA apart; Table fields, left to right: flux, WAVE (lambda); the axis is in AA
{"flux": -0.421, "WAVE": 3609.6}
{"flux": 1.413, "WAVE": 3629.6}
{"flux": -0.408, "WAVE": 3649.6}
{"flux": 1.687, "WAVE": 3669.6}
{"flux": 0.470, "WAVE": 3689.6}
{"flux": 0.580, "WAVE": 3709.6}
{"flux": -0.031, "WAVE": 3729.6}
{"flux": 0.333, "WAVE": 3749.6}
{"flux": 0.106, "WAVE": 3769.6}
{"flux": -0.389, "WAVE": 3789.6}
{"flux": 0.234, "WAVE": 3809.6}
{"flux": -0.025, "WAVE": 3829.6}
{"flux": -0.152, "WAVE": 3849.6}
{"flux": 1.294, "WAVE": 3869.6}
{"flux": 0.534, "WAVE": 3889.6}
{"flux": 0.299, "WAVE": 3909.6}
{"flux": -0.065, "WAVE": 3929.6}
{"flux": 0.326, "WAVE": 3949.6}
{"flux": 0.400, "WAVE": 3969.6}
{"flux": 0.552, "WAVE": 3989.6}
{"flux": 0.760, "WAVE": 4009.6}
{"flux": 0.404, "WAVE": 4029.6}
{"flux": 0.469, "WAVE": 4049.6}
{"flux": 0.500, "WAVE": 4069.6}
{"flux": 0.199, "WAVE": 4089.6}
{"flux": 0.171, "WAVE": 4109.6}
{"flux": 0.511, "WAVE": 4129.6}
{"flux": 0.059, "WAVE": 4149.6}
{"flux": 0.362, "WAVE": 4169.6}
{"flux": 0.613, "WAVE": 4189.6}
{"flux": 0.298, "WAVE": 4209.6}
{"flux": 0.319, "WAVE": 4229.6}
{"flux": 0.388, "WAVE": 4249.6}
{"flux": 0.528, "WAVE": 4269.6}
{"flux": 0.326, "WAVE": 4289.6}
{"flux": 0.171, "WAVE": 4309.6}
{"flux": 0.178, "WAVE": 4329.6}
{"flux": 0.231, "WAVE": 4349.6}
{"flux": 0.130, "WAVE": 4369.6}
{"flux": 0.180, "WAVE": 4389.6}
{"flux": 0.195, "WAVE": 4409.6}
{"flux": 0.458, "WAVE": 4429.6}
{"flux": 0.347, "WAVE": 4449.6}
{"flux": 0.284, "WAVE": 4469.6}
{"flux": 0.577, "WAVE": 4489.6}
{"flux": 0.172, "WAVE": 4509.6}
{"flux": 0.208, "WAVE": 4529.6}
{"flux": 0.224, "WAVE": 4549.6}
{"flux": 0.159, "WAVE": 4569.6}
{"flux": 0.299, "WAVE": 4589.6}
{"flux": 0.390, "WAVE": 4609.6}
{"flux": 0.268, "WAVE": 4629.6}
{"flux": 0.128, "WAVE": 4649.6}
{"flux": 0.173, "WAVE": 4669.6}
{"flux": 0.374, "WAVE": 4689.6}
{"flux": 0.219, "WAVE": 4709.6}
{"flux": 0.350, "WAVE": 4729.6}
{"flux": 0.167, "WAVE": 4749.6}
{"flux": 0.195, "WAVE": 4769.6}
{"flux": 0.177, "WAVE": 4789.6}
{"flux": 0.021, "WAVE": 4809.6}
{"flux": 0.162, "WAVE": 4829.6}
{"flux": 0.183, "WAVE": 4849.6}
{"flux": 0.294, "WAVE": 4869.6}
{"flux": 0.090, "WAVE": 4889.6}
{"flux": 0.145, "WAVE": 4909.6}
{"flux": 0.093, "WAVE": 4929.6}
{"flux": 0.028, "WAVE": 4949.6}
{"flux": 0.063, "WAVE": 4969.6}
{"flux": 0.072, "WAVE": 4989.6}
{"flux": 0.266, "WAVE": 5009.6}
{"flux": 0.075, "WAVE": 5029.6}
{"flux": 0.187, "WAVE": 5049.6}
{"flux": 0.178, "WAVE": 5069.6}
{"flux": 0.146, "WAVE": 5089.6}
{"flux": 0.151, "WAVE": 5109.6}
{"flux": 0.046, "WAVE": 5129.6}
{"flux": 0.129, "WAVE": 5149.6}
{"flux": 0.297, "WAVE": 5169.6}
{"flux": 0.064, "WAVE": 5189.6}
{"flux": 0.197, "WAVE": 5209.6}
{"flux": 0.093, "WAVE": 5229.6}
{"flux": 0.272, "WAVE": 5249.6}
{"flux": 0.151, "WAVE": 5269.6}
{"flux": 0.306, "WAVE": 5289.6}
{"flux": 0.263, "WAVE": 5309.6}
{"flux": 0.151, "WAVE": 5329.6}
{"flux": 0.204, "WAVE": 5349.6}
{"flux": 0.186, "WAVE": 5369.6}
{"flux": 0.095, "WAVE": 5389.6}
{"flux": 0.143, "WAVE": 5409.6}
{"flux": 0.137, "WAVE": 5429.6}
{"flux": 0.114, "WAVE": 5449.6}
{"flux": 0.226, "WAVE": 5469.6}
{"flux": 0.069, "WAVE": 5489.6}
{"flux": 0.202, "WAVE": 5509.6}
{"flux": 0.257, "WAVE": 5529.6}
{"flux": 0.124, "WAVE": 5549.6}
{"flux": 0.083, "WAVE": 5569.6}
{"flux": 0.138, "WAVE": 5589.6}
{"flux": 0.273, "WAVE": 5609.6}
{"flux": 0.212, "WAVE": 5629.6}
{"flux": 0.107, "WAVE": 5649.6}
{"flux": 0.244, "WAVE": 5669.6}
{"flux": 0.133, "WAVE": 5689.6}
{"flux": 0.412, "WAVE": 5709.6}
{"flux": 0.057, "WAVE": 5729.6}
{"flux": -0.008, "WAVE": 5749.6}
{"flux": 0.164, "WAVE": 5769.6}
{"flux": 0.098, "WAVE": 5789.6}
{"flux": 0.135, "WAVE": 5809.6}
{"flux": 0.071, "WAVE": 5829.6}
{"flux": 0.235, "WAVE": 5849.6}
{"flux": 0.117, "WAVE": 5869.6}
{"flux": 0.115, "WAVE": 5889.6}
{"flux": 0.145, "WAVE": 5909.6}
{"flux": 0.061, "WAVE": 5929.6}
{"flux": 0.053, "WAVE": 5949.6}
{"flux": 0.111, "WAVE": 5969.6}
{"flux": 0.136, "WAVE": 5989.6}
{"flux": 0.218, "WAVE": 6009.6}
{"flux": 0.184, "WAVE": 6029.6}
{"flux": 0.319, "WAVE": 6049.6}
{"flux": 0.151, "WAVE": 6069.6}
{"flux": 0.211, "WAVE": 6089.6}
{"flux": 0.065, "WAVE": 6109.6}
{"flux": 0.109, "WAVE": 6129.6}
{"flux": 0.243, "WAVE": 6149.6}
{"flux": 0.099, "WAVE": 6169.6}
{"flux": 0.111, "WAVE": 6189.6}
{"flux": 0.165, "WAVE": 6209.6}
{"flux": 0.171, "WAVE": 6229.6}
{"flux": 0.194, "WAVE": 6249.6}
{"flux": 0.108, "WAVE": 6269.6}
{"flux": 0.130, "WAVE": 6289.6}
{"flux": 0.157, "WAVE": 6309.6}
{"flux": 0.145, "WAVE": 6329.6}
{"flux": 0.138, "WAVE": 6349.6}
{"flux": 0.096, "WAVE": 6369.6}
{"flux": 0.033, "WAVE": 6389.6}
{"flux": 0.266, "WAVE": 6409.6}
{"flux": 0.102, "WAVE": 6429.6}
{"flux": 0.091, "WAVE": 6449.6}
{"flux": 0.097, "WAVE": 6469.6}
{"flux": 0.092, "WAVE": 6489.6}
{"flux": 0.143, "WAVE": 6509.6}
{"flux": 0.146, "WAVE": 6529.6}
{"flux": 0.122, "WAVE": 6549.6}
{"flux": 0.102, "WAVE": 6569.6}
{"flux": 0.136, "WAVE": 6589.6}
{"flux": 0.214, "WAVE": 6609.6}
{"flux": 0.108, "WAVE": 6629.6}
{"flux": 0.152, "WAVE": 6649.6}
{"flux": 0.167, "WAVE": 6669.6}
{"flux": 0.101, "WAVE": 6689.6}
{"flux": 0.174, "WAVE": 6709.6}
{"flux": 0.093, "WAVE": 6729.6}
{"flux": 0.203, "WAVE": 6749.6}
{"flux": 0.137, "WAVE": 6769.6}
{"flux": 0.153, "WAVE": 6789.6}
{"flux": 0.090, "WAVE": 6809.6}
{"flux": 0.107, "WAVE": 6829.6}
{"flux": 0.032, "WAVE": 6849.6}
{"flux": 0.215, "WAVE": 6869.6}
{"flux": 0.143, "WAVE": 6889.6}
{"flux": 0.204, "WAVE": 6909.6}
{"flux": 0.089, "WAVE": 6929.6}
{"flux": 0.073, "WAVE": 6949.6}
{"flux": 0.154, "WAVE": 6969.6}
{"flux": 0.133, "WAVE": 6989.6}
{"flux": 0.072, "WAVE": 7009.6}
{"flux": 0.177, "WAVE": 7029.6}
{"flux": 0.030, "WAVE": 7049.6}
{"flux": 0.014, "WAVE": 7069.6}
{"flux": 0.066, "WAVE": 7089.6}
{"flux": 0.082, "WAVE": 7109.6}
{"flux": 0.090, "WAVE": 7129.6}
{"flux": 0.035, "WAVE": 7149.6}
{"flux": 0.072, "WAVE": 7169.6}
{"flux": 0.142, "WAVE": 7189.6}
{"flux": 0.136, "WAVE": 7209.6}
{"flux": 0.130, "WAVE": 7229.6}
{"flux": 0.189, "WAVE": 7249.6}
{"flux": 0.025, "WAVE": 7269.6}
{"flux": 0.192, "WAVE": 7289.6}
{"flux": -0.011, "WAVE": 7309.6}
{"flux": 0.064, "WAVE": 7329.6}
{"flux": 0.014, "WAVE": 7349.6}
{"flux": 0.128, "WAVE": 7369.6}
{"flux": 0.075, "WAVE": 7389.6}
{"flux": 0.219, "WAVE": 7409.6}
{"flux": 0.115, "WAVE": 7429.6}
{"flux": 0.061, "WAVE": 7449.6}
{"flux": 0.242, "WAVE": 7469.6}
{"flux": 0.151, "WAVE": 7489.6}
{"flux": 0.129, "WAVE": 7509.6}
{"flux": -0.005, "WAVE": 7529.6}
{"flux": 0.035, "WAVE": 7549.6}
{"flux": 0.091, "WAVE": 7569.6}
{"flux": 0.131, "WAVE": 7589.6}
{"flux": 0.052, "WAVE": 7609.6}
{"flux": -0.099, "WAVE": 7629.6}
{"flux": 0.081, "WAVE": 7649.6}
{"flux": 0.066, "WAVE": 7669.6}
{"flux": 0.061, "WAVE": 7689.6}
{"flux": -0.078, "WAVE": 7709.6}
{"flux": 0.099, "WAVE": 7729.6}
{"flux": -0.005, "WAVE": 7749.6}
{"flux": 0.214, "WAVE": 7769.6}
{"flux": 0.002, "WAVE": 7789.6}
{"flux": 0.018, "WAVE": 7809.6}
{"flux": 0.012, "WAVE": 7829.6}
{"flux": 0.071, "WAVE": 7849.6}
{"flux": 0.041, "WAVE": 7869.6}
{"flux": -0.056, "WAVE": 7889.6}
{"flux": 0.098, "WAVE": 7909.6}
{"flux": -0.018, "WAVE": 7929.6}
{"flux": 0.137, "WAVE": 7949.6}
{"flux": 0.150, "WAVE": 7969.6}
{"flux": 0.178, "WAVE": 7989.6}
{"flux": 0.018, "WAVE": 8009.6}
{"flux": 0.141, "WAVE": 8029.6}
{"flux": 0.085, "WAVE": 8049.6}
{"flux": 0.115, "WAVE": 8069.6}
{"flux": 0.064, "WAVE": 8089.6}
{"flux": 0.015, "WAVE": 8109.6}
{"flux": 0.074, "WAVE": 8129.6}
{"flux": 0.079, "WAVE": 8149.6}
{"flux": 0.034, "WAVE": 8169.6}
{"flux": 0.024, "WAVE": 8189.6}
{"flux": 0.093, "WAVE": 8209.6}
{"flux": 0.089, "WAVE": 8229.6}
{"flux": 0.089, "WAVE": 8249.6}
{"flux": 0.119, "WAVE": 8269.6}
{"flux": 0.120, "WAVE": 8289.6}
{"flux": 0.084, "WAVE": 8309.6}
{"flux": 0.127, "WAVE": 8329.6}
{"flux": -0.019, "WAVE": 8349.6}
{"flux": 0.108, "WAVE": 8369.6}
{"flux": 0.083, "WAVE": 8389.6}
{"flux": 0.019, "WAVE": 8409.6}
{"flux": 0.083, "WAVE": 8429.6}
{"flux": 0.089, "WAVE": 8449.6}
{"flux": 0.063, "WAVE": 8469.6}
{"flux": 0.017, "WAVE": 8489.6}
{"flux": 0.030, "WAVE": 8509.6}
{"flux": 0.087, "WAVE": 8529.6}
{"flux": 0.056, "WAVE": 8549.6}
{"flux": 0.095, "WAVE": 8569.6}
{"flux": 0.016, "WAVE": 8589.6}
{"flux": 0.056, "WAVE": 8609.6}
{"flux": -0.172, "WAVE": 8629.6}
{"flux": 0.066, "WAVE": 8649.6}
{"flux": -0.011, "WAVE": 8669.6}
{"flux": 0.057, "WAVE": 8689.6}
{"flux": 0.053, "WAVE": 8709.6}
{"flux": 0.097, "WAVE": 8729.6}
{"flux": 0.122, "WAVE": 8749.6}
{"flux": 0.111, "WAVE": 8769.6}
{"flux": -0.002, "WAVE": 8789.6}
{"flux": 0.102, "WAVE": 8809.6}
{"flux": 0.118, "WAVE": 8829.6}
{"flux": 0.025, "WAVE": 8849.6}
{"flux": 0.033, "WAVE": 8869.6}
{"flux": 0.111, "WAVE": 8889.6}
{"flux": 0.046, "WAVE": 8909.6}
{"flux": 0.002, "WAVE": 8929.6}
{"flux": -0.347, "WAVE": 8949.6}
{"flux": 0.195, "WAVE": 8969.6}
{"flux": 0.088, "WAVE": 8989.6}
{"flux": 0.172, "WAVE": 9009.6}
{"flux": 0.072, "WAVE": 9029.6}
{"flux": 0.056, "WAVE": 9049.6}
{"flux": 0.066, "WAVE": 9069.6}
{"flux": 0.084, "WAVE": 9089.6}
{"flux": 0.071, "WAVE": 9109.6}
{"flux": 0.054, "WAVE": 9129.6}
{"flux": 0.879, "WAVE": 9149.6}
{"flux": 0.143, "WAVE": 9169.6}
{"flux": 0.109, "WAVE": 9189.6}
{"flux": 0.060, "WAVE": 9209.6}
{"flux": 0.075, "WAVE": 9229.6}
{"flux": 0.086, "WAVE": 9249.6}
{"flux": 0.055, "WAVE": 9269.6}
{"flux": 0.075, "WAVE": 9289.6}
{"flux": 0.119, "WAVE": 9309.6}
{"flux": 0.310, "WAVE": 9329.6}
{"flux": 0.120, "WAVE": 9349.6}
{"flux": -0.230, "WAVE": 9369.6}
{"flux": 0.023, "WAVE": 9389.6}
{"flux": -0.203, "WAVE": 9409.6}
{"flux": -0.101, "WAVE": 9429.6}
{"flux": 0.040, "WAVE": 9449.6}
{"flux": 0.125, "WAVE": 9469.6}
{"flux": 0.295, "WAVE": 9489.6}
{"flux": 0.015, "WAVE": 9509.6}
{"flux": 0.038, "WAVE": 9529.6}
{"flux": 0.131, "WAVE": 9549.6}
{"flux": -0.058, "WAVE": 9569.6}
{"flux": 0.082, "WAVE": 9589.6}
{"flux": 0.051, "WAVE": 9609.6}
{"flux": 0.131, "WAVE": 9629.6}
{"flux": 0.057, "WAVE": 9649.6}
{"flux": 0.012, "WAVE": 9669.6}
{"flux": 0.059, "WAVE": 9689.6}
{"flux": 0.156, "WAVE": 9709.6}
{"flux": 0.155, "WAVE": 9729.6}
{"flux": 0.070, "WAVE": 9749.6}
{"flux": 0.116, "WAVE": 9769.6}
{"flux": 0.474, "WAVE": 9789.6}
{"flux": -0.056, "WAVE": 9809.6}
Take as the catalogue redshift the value 1.455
